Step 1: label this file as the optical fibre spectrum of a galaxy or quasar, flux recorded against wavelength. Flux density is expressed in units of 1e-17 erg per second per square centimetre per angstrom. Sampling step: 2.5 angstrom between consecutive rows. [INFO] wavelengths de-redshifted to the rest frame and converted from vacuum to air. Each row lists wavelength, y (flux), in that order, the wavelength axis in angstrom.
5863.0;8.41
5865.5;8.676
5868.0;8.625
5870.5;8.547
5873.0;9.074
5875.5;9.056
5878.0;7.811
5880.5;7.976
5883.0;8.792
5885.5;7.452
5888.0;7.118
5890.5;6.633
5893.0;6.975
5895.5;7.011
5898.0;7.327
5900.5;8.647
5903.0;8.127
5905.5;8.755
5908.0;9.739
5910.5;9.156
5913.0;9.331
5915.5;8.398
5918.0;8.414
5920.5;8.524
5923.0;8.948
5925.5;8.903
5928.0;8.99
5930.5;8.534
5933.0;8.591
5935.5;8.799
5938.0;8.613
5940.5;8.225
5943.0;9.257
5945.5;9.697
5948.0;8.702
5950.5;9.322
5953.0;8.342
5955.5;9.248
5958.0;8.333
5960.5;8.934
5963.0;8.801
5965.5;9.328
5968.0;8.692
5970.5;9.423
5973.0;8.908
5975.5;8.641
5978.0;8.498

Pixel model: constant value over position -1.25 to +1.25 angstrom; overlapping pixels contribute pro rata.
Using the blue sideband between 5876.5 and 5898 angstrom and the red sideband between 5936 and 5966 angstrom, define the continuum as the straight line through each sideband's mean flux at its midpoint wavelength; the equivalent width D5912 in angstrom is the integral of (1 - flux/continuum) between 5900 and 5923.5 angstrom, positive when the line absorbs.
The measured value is -2.3 angstrom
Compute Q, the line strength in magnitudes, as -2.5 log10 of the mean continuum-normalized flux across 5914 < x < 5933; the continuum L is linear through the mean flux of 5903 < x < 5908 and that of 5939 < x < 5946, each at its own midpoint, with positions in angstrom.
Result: 0.03 mag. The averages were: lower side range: 8.84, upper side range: 8.98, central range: 8.68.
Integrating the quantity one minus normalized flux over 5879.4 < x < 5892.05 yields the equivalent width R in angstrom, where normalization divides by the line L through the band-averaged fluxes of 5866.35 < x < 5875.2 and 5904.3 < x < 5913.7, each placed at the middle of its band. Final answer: 2.0 angstrom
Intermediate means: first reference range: 8.78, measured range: 7.57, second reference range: 9.24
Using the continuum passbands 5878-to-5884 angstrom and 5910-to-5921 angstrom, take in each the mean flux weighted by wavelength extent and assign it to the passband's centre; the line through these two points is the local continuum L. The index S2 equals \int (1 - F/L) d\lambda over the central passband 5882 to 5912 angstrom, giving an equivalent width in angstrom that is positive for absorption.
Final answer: 1.8 angstrom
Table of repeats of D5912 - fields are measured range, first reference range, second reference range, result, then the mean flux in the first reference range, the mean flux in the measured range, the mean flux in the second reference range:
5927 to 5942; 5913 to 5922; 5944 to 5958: 0.28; 8.58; 8.63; 9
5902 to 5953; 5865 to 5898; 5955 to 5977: -2.28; 7.94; 8.84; 8.91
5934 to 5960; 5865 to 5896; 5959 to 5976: -0.35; 7.99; 8.85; 8.97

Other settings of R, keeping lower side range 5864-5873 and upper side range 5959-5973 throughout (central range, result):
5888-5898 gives 2.1 angstrom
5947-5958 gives 0.1 angstrom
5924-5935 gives 0.2 angstrom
